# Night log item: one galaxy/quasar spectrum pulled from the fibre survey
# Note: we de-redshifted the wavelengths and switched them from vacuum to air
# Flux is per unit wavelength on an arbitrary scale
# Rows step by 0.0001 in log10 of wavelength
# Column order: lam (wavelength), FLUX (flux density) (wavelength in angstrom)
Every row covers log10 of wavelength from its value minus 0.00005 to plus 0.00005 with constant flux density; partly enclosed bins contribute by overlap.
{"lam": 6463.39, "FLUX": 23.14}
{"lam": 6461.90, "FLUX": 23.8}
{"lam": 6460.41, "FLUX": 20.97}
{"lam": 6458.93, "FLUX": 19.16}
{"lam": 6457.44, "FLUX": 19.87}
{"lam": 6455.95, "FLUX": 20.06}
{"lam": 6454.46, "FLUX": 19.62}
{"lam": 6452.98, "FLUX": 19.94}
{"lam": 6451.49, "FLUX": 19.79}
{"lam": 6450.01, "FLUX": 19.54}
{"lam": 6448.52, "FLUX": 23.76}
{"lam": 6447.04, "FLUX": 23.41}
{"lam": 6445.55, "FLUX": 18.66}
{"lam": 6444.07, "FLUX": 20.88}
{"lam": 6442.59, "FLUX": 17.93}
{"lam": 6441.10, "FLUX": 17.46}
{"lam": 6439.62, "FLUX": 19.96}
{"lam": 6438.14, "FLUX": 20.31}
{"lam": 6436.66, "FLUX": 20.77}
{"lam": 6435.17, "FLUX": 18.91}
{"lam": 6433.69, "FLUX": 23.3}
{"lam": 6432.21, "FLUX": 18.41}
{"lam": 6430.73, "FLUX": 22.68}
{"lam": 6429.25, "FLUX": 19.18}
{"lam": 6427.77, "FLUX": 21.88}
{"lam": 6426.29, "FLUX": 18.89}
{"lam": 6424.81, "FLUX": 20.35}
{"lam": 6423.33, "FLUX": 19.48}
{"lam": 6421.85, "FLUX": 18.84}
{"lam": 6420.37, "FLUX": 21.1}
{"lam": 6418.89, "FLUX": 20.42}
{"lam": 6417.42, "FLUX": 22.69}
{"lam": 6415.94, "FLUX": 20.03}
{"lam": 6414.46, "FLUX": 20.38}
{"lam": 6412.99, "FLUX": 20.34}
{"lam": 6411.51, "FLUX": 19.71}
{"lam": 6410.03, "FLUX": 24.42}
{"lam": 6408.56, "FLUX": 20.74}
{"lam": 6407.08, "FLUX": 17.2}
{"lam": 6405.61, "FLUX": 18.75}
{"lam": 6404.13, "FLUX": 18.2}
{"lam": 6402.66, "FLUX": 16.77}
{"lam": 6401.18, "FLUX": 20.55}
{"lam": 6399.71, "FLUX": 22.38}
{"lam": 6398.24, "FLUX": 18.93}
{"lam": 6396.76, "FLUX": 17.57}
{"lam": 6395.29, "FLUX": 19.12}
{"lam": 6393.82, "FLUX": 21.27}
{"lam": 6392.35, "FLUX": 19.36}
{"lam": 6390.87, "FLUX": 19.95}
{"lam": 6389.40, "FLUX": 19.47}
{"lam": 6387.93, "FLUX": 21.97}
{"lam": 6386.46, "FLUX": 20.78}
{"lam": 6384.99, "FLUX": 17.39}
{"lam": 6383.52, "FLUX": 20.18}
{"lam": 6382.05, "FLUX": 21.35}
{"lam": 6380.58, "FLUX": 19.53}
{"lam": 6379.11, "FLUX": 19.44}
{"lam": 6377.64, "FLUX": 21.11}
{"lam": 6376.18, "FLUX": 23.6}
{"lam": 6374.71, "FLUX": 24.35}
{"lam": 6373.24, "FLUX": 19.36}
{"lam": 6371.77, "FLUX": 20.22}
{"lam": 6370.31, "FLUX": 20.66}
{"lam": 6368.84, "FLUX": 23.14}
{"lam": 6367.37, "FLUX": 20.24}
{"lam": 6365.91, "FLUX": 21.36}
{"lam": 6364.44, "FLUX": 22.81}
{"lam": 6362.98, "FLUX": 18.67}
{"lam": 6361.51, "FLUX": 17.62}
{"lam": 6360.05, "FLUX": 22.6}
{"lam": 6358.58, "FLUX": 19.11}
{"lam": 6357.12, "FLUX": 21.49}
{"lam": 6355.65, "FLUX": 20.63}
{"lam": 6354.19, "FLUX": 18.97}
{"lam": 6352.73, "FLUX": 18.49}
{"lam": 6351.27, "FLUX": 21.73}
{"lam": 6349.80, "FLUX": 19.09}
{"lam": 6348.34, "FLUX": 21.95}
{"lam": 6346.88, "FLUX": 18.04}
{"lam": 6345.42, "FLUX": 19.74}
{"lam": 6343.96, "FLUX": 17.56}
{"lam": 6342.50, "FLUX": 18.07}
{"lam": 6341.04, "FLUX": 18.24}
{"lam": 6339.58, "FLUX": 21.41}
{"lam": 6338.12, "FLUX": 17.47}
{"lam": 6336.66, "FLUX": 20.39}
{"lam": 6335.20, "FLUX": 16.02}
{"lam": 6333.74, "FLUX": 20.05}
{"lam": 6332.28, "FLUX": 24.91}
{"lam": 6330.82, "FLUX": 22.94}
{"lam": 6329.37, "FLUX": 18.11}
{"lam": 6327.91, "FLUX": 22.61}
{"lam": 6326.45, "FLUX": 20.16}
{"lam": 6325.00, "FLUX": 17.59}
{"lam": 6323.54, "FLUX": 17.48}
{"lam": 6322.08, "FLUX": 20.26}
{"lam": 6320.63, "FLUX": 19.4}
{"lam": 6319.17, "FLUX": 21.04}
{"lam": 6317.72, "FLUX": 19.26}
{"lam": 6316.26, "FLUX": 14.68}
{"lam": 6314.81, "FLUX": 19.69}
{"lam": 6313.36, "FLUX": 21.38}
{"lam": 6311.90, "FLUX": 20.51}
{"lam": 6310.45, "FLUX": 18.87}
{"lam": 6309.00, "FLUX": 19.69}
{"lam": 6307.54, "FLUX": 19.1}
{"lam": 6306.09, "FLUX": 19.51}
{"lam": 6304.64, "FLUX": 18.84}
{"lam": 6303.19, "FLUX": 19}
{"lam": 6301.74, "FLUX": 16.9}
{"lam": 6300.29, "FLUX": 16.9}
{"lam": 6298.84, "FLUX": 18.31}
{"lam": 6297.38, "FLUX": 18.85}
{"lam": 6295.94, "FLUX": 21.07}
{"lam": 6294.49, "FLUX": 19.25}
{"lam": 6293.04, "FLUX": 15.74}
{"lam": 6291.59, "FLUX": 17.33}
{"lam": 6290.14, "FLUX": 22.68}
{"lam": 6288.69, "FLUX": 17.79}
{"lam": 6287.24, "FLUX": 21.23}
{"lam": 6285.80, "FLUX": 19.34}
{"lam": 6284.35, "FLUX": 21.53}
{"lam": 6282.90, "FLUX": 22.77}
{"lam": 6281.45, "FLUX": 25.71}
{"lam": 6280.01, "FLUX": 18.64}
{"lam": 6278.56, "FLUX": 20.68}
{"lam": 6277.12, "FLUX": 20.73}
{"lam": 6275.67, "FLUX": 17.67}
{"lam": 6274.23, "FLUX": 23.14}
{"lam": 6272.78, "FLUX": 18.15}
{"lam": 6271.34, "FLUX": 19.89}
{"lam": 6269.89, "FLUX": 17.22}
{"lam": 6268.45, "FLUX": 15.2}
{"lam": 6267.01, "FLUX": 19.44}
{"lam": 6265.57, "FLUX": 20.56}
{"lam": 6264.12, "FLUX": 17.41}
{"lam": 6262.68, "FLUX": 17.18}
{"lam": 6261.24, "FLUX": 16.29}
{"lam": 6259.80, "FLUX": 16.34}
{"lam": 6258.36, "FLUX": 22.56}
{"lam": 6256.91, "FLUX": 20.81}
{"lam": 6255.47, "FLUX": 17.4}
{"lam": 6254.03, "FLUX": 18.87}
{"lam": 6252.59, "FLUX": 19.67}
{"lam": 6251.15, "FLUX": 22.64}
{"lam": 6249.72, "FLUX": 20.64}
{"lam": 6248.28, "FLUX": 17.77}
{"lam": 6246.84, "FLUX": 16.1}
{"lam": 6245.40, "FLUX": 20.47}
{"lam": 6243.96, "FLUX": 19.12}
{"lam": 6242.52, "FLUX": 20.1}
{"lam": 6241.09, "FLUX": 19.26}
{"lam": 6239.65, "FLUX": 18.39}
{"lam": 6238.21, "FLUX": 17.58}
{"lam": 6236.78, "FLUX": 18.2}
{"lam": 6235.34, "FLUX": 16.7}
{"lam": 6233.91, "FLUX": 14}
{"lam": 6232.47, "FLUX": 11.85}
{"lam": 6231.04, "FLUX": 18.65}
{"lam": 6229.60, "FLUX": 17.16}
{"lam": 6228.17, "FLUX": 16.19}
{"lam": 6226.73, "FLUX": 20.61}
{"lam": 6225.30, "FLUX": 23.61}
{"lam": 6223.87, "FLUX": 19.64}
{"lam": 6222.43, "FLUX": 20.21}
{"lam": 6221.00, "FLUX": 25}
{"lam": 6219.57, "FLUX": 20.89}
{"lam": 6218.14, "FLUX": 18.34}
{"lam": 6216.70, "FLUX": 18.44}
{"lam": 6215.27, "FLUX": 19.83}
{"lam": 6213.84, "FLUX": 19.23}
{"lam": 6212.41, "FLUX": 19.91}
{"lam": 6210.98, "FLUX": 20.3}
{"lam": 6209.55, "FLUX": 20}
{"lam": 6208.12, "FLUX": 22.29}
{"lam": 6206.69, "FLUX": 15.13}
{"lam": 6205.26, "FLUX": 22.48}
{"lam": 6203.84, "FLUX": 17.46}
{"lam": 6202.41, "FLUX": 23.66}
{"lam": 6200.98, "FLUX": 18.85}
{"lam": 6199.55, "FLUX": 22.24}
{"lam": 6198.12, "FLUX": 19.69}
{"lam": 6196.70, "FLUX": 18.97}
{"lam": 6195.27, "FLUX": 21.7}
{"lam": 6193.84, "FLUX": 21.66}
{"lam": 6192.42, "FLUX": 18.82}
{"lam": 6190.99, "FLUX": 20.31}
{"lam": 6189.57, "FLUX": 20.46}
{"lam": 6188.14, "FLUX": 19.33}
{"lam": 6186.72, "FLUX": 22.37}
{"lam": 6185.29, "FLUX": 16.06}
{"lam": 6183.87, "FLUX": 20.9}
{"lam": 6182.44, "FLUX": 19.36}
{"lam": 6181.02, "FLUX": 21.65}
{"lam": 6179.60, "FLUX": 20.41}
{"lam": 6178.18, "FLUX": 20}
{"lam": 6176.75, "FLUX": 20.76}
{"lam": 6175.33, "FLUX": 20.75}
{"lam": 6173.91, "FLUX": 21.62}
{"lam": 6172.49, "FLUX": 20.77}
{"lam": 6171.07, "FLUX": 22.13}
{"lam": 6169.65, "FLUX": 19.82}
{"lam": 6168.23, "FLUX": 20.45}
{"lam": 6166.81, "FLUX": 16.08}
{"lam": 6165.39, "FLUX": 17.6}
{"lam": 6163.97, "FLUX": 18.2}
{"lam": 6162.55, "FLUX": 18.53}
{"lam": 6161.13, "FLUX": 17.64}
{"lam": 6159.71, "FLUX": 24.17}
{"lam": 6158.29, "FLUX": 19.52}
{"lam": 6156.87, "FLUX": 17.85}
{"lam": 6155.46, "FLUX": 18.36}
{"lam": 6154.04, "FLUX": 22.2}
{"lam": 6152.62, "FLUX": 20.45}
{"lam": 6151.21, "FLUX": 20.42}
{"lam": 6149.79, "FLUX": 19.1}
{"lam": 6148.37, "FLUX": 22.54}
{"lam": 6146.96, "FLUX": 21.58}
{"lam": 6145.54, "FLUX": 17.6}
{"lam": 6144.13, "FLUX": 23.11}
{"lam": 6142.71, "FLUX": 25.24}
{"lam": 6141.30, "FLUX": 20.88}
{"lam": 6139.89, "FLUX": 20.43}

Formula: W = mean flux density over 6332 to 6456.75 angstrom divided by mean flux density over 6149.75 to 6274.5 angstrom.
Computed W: 1.0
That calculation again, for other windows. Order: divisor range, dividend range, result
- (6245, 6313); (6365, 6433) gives 1.05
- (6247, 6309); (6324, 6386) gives 1.05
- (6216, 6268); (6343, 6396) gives 1.08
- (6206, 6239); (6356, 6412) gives 1.08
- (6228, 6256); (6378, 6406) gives 1.09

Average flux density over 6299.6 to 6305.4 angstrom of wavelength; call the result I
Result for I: 17.9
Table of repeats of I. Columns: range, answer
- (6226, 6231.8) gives 18.1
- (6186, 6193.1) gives 20.2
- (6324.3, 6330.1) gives 19.7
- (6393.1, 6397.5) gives 19.3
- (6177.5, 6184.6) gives 20.5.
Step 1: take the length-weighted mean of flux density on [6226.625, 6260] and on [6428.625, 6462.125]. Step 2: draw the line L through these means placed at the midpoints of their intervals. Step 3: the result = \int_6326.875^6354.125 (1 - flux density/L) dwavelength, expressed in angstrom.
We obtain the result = -0.71 angstrom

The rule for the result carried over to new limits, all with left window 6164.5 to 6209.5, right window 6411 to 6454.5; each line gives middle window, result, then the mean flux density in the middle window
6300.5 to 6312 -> 0.8 angstrom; 18.9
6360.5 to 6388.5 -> -0.7 angstrom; 20.7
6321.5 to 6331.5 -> 0.2 angstrom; 19.9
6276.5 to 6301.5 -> 0.4 angstrom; 19.9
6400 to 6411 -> 0.3 angstrom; 19.6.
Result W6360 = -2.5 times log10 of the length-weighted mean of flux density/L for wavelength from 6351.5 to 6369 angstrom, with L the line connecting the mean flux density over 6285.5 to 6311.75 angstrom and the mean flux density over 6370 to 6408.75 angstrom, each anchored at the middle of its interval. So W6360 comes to -0.04 mag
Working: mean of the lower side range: 18.9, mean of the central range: 20.4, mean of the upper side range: 20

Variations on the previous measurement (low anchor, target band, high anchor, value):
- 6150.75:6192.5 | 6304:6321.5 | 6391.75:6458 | 0.037 mag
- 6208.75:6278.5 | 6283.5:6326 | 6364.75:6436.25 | 0.023 mag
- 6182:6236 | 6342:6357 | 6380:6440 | 0.021 mag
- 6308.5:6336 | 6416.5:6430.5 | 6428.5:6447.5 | -0.019 mag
